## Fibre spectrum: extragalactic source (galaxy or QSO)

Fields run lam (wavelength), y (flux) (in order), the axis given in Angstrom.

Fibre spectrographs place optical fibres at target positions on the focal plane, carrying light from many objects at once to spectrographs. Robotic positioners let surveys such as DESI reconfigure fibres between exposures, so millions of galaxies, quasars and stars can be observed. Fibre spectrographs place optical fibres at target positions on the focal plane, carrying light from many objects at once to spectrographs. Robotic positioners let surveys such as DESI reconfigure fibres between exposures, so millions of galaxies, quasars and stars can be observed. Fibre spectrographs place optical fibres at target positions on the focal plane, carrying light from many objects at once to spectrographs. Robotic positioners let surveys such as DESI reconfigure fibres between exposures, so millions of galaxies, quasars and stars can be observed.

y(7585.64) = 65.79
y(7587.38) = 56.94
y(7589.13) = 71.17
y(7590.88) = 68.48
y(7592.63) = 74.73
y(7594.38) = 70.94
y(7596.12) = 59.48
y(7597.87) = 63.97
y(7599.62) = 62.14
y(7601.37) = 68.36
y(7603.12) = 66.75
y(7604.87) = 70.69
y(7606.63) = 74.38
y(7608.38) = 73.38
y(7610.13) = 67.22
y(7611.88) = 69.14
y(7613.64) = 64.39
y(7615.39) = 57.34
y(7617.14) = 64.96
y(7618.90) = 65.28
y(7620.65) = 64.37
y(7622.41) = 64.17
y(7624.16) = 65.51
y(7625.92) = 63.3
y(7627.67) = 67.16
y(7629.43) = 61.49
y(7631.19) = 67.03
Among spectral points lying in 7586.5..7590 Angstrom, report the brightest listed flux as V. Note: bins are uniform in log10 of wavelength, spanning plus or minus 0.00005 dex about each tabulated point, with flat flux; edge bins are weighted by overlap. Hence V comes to 71.17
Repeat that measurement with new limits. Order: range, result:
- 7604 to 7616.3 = 74.38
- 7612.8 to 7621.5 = 65.28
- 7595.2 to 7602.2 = 68.36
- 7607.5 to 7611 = 73.38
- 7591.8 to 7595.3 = 74.73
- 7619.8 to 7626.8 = 65.51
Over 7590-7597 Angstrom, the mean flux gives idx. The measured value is 68.4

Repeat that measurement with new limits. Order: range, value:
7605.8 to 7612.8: 71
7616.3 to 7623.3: 64.7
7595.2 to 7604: 64.3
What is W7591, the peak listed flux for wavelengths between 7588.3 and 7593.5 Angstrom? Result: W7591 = 74.73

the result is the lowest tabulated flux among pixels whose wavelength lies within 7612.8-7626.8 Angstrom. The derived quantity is 57.34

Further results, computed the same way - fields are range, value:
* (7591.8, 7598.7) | 59.48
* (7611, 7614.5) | 64.39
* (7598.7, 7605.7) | 62.14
